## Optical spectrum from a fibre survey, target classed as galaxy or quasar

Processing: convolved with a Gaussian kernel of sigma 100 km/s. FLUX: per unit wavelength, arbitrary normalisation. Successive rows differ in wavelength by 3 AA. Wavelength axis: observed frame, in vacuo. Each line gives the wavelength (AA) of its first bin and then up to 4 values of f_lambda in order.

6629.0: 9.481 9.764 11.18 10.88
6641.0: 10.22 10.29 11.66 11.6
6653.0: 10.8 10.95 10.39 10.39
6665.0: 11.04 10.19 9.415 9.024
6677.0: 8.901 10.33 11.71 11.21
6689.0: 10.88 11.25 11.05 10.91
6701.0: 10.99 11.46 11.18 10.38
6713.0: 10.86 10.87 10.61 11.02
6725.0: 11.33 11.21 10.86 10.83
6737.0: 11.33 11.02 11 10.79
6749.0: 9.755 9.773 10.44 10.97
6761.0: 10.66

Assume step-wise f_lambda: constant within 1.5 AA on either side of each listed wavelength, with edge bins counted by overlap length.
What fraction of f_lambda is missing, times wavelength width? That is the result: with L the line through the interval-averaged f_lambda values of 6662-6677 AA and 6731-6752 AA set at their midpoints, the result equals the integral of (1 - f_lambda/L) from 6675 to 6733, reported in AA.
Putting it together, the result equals -3.4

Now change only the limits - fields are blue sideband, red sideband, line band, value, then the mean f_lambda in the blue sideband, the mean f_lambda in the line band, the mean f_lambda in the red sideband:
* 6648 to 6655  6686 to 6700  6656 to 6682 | 2.5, 11.2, 10.1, 11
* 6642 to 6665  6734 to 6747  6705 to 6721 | 0.2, 10.9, 10.8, 11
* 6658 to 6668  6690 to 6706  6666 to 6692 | 1.3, 10.6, 10.3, 11.1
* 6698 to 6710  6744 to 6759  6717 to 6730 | -0.3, 11.1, 11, 10.3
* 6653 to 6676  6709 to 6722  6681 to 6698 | -1.1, 10.2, 11.2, 10.7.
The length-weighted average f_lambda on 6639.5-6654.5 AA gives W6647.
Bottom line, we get 10.9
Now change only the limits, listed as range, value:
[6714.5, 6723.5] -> 10.8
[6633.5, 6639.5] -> 11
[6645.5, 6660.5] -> 11.1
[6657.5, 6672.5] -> 10.3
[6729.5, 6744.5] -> 11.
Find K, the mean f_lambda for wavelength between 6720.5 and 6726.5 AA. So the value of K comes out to 11.2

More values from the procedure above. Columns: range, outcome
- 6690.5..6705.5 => 11.1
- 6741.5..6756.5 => 10.4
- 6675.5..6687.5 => 10.5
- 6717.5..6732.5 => 11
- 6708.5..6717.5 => 10.7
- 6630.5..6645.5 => 10.5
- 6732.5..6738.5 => 11.1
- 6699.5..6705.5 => 11.2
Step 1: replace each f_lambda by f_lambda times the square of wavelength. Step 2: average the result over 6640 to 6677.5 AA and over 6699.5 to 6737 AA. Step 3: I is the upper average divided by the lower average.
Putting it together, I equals 1.07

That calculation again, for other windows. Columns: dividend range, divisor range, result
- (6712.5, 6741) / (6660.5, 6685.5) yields 1.10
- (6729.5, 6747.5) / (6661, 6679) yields 1.14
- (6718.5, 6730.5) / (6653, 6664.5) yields 1.06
